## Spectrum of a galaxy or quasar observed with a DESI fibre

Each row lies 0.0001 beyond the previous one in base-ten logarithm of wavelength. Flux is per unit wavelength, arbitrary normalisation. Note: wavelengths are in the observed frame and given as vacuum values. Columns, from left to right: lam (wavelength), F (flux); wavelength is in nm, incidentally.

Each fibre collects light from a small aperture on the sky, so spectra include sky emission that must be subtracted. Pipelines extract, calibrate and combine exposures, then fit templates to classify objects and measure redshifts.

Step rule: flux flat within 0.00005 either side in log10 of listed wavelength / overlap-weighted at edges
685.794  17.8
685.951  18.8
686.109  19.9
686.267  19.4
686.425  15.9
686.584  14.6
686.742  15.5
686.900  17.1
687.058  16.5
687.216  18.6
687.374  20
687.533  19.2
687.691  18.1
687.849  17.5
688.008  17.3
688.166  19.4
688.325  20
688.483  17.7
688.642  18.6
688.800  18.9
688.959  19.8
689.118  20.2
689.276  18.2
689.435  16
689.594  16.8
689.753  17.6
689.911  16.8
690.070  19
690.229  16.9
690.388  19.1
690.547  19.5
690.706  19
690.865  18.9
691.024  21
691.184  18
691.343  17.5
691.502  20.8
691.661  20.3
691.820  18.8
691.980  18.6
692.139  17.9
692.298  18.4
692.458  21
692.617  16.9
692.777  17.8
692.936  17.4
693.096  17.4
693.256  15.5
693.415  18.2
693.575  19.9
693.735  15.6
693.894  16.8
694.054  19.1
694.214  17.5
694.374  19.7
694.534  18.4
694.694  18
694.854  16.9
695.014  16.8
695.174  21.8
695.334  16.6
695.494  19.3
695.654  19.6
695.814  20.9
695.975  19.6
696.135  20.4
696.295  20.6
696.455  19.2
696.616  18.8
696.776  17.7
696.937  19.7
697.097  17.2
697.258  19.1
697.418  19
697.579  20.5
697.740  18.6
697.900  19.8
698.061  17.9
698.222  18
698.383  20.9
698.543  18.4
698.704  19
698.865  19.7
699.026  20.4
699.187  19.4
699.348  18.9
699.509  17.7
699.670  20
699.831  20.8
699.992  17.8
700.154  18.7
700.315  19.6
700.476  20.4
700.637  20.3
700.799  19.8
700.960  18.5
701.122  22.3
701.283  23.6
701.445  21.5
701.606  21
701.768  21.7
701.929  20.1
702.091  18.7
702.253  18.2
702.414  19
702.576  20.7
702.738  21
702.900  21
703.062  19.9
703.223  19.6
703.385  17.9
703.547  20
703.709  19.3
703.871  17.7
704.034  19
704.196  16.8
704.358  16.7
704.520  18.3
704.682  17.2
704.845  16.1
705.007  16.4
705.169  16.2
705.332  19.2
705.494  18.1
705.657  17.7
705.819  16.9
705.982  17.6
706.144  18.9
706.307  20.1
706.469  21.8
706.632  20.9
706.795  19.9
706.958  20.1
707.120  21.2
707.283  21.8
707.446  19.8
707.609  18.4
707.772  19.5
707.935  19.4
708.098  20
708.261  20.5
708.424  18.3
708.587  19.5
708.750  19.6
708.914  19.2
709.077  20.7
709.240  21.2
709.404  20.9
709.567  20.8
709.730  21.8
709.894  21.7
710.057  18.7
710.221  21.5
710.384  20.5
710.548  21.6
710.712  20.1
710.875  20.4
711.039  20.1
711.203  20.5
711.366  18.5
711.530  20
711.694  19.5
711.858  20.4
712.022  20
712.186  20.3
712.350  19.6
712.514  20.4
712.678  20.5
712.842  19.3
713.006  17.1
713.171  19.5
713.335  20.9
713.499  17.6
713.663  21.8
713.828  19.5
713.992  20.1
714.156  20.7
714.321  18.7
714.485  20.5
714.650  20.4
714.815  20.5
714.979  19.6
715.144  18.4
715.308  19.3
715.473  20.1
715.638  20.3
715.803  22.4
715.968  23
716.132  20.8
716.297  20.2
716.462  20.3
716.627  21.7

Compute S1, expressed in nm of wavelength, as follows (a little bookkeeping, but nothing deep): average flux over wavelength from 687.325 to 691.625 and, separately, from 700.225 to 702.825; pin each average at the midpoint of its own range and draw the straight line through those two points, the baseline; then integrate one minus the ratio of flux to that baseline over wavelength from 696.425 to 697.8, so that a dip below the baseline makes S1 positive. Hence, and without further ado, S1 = 0.06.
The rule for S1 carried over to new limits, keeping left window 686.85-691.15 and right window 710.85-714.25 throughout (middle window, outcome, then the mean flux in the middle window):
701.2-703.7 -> -0.13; 20.2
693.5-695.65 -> 0.06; 18.2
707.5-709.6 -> -0.02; 19.8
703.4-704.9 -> 0.11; 17.9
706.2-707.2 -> -0.06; 20.6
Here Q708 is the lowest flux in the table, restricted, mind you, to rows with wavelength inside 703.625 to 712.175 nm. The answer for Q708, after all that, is 16.1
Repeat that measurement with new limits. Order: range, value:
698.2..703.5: 17.7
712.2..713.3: 17.1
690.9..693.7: 15.5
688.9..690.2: 16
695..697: 16.6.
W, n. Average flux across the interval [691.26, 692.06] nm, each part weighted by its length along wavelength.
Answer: 19.2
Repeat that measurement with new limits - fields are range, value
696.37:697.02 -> 18.9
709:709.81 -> 21.1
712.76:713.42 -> 19.2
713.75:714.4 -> 19.8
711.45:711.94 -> 20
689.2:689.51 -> 17.1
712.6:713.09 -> 18.9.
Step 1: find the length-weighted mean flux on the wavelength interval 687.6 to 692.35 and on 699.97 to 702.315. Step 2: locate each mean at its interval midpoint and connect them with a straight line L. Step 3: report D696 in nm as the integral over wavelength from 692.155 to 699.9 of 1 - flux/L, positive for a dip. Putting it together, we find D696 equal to 0.28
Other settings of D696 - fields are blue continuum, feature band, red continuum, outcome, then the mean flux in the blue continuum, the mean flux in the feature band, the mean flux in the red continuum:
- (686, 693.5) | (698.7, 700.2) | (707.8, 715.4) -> -0.02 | 18.2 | 19.3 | 20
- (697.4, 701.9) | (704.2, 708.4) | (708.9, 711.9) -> 0.28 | 19.8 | 18.9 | 20.5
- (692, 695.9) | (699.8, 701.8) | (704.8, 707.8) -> -0.19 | 18.2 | 20.4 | 19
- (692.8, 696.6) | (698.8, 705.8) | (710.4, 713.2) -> -0.04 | 18.5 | 19.2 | 19.9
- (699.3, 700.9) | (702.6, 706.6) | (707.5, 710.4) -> 0.25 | 19.4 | 18.5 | 20.1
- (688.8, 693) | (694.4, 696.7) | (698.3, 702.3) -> 0.02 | 18.6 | 19.1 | 19.9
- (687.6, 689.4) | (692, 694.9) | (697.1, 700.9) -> 0.15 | 18.6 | 17.9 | 19.3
